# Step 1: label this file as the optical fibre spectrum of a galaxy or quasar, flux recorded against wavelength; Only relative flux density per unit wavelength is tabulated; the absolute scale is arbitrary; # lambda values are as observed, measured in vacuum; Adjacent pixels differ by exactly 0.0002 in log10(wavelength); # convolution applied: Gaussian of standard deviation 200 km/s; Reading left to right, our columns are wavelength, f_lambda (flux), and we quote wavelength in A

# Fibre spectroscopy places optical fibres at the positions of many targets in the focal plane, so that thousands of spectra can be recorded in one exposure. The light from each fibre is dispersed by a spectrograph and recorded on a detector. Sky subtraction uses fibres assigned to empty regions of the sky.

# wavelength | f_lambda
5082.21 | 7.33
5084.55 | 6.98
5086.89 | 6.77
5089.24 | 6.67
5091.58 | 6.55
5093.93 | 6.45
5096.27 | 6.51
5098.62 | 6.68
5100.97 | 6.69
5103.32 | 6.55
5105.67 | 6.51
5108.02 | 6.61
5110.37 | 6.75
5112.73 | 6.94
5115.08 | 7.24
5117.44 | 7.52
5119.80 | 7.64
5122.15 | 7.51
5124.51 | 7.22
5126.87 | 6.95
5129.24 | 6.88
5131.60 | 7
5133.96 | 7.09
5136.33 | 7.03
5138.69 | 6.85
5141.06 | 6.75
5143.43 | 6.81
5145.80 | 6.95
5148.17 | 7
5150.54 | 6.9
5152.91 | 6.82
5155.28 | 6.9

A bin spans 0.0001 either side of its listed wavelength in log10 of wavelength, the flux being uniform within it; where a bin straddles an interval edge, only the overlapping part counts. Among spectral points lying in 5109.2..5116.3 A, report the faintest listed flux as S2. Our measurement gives 6.75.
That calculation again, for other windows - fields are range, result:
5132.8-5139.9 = 6.85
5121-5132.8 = 6.88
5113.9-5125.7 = 7.22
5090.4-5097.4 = 6.45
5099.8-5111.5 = 6.51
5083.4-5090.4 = 6.67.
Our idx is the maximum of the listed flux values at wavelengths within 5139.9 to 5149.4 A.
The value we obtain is 7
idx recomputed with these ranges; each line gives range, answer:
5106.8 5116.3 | 7.24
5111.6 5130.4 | 7.64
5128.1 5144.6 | 7.09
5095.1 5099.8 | 6.68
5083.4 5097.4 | 6.98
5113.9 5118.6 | 7.52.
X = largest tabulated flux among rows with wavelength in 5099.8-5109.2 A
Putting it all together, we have 6.69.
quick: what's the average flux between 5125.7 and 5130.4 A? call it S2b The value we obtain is 6.9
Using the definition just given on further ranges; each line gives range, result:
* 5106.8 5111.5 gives 6.68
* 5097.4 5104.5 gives 6.64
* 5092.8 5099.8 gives 6.55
